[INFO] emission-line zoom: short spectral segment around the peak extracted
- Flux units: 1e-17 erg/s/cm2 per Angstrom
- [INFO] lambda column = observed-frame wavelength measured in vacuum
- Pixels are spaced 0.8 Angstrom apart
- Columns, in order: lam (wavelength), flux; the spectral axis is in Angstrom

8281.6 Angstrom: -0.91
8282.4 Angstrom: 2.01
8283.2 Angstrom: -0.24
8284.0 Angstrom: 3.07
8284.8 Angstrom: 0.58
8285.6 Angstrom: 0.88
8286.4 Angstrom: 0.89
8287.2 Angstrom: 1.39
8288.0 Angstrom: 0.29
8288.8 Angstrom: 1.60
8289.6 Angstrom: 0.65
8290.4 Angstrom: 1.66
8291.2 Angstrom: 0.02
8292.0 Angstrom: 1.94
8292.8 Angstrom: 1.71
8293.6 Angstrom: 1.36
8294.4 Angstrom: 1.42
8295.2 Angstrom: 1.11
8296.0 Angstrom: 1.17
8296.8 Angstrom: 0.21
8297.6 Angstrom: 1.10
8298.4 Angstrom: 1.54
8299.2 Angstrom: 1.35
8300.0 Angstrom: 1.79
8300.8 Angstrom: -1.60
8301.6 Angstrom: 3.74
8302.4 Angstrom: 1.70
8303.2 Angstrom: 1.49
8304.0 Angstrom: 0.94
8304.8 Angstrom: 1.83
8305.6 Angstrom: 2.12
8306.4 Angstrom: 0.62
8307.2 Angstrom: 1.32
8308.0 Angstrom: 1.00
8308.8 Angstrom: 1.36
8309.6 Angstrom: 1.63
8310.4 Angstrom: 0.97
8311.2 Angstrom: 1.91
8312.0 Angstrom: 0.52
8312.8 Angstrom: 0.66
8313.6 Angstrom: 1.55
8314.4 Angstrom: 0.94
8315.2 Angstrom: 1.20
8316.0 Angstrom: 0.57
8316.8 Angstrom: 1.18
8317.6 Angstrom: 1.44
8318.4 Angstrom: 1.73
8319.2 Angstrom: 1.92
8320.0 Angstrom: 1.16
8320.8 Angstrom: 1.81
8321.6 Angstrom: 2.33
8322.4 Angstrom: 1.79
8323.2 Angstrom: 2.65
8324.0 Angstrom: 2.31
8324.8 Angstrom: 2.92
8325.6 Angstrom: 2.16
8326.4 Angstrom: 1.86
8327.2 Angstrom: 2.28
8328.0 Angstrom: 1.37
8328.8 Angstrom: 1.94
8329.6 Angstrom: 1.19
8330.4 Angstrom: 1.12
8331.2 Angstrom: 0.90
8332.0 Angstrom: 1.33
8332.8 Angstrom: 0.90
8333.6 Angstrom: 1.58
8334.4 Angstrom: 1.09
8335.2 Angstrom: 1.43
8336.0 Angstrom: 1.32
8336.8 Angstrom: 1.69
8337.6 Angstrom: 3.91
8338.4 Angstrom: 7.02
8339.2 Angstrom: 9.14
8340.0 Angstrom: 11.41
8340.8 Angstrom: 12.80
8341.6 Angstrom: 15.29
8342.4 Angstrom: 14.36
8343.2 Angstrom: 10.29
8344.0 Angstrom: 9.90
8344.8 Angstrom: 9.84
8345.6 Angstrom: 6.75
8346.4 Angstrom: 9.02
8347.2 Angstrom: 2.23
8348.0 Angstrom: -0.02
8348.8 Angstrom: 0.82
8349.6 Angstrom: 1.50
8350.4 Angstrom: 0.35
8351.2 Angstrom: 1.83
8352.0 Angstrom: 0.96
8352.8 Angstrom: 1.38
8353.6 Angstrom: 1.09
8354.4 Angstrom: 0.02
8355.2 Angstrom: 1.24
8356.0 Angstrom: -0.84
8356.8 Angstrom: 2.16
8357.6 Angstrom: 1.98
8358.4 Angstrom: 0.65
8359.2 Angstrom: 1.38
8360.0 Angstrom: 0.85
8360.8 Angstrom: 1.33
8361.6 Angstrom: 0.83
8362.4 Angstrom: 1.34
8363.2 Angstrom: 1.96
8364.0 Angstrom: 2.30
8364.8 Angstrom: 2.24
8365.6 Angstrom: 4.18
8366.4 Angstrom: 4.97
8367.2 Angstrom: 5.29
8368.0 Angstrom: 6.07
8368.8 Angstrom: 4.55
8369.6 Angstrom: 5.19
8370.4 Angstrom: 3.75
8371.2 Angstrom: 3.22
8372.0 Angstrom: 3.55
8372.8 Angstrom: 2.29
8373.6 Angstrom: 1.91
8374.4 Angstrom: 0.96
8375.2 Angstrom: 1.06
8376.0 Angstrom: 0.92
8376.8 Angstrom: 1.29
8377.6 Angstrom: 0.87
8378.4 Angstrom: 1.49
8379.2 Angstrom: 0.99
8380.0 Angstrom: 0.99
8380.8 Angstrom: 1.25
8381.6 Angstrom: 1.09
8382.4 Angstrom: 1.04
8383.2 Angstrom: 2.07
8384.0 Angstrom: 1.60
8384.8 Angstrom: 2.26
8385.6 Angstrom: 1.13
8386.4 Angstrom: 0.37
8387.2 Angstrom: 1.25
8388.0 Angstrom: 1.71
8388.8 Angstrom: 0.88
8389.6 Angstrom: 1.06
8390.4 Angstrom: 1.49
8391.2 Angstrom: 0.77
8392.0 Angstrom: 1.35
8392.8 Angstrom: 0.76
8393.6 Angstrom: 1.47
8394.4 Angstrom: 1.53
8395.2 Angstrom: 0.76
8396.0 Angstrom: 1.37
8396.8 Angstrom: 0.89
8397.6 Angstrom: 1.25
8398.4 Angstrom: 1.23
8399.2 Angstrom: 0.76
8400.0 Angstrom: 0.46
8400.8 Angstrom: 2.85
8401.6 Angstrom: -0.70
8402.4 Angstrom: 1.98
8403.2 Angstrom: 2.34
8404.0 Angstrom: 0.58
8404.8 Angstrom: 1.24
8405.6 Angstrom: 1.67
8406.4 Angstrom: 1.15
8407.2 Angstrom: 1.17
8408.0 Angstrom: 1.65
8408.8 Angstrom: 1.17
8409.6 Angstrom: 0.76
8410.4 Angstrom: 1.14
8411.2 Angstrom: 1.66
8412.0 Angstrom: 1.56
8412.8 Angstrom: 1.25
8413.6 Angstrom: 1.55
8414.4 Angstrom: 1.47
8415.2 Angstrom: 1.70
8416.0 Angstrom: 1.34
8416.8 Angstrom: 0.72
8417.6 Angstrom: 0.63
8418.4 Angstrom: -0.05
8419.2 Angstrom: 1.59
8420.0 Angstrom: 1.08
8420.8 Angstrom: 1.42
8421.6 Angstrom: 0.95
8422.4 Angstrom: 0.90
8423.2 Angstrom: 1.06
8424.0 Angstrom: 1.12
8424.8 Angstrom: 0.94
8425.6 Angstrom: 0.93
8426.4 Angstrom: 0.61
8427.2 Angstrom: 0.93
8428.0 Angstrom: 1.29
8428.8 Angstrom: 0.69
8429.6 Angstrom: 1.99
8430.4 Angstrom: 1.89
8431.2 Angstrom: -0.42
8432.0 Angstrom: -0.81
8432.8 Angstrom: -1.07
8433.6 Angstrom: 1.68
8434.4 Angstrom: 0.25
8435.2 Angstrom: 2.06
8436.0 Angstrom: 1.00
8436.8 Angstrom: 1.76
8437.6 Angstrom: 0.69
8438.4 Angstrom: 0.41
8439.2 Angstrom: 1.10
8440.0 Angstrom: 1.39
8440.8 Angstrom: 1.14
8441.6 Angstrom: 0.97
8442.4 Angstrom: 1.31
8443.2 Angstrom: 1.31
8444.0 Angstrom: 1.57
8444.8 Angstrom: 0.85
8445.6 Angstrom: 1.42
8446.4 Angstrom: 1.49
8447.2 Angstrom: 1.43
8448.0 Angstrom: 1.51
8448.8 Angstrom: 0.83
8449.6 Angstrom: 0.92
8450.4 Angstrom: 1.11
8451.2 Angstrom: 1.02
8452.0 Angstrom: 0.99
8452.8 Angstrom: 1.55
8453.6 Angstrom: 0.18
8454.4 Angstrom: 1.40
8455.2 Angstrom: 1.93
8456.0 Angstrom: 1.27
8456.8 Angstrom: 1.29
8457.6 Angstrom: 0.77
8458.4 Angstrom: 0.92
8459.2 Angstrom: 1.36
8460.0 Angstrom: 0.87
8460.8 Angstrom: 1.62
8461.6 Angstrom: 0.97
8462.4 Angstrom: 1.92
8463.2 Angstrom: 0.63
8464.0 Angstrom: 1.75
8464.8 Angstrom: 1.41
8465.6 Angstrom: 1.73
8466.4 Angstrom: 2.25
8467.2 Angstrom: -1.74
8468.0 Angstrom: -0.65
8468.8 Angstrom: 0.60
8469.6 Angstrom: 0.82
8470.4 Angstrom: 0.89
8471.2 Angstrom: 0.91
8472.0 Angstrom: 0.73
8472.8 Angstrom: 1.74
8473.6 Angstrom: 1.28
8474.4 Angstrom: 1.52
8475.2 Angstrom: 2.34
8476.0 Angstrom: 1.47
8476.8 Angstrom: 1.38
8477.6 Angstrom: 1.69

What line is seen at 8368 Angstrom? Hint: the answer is [N II] 6583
